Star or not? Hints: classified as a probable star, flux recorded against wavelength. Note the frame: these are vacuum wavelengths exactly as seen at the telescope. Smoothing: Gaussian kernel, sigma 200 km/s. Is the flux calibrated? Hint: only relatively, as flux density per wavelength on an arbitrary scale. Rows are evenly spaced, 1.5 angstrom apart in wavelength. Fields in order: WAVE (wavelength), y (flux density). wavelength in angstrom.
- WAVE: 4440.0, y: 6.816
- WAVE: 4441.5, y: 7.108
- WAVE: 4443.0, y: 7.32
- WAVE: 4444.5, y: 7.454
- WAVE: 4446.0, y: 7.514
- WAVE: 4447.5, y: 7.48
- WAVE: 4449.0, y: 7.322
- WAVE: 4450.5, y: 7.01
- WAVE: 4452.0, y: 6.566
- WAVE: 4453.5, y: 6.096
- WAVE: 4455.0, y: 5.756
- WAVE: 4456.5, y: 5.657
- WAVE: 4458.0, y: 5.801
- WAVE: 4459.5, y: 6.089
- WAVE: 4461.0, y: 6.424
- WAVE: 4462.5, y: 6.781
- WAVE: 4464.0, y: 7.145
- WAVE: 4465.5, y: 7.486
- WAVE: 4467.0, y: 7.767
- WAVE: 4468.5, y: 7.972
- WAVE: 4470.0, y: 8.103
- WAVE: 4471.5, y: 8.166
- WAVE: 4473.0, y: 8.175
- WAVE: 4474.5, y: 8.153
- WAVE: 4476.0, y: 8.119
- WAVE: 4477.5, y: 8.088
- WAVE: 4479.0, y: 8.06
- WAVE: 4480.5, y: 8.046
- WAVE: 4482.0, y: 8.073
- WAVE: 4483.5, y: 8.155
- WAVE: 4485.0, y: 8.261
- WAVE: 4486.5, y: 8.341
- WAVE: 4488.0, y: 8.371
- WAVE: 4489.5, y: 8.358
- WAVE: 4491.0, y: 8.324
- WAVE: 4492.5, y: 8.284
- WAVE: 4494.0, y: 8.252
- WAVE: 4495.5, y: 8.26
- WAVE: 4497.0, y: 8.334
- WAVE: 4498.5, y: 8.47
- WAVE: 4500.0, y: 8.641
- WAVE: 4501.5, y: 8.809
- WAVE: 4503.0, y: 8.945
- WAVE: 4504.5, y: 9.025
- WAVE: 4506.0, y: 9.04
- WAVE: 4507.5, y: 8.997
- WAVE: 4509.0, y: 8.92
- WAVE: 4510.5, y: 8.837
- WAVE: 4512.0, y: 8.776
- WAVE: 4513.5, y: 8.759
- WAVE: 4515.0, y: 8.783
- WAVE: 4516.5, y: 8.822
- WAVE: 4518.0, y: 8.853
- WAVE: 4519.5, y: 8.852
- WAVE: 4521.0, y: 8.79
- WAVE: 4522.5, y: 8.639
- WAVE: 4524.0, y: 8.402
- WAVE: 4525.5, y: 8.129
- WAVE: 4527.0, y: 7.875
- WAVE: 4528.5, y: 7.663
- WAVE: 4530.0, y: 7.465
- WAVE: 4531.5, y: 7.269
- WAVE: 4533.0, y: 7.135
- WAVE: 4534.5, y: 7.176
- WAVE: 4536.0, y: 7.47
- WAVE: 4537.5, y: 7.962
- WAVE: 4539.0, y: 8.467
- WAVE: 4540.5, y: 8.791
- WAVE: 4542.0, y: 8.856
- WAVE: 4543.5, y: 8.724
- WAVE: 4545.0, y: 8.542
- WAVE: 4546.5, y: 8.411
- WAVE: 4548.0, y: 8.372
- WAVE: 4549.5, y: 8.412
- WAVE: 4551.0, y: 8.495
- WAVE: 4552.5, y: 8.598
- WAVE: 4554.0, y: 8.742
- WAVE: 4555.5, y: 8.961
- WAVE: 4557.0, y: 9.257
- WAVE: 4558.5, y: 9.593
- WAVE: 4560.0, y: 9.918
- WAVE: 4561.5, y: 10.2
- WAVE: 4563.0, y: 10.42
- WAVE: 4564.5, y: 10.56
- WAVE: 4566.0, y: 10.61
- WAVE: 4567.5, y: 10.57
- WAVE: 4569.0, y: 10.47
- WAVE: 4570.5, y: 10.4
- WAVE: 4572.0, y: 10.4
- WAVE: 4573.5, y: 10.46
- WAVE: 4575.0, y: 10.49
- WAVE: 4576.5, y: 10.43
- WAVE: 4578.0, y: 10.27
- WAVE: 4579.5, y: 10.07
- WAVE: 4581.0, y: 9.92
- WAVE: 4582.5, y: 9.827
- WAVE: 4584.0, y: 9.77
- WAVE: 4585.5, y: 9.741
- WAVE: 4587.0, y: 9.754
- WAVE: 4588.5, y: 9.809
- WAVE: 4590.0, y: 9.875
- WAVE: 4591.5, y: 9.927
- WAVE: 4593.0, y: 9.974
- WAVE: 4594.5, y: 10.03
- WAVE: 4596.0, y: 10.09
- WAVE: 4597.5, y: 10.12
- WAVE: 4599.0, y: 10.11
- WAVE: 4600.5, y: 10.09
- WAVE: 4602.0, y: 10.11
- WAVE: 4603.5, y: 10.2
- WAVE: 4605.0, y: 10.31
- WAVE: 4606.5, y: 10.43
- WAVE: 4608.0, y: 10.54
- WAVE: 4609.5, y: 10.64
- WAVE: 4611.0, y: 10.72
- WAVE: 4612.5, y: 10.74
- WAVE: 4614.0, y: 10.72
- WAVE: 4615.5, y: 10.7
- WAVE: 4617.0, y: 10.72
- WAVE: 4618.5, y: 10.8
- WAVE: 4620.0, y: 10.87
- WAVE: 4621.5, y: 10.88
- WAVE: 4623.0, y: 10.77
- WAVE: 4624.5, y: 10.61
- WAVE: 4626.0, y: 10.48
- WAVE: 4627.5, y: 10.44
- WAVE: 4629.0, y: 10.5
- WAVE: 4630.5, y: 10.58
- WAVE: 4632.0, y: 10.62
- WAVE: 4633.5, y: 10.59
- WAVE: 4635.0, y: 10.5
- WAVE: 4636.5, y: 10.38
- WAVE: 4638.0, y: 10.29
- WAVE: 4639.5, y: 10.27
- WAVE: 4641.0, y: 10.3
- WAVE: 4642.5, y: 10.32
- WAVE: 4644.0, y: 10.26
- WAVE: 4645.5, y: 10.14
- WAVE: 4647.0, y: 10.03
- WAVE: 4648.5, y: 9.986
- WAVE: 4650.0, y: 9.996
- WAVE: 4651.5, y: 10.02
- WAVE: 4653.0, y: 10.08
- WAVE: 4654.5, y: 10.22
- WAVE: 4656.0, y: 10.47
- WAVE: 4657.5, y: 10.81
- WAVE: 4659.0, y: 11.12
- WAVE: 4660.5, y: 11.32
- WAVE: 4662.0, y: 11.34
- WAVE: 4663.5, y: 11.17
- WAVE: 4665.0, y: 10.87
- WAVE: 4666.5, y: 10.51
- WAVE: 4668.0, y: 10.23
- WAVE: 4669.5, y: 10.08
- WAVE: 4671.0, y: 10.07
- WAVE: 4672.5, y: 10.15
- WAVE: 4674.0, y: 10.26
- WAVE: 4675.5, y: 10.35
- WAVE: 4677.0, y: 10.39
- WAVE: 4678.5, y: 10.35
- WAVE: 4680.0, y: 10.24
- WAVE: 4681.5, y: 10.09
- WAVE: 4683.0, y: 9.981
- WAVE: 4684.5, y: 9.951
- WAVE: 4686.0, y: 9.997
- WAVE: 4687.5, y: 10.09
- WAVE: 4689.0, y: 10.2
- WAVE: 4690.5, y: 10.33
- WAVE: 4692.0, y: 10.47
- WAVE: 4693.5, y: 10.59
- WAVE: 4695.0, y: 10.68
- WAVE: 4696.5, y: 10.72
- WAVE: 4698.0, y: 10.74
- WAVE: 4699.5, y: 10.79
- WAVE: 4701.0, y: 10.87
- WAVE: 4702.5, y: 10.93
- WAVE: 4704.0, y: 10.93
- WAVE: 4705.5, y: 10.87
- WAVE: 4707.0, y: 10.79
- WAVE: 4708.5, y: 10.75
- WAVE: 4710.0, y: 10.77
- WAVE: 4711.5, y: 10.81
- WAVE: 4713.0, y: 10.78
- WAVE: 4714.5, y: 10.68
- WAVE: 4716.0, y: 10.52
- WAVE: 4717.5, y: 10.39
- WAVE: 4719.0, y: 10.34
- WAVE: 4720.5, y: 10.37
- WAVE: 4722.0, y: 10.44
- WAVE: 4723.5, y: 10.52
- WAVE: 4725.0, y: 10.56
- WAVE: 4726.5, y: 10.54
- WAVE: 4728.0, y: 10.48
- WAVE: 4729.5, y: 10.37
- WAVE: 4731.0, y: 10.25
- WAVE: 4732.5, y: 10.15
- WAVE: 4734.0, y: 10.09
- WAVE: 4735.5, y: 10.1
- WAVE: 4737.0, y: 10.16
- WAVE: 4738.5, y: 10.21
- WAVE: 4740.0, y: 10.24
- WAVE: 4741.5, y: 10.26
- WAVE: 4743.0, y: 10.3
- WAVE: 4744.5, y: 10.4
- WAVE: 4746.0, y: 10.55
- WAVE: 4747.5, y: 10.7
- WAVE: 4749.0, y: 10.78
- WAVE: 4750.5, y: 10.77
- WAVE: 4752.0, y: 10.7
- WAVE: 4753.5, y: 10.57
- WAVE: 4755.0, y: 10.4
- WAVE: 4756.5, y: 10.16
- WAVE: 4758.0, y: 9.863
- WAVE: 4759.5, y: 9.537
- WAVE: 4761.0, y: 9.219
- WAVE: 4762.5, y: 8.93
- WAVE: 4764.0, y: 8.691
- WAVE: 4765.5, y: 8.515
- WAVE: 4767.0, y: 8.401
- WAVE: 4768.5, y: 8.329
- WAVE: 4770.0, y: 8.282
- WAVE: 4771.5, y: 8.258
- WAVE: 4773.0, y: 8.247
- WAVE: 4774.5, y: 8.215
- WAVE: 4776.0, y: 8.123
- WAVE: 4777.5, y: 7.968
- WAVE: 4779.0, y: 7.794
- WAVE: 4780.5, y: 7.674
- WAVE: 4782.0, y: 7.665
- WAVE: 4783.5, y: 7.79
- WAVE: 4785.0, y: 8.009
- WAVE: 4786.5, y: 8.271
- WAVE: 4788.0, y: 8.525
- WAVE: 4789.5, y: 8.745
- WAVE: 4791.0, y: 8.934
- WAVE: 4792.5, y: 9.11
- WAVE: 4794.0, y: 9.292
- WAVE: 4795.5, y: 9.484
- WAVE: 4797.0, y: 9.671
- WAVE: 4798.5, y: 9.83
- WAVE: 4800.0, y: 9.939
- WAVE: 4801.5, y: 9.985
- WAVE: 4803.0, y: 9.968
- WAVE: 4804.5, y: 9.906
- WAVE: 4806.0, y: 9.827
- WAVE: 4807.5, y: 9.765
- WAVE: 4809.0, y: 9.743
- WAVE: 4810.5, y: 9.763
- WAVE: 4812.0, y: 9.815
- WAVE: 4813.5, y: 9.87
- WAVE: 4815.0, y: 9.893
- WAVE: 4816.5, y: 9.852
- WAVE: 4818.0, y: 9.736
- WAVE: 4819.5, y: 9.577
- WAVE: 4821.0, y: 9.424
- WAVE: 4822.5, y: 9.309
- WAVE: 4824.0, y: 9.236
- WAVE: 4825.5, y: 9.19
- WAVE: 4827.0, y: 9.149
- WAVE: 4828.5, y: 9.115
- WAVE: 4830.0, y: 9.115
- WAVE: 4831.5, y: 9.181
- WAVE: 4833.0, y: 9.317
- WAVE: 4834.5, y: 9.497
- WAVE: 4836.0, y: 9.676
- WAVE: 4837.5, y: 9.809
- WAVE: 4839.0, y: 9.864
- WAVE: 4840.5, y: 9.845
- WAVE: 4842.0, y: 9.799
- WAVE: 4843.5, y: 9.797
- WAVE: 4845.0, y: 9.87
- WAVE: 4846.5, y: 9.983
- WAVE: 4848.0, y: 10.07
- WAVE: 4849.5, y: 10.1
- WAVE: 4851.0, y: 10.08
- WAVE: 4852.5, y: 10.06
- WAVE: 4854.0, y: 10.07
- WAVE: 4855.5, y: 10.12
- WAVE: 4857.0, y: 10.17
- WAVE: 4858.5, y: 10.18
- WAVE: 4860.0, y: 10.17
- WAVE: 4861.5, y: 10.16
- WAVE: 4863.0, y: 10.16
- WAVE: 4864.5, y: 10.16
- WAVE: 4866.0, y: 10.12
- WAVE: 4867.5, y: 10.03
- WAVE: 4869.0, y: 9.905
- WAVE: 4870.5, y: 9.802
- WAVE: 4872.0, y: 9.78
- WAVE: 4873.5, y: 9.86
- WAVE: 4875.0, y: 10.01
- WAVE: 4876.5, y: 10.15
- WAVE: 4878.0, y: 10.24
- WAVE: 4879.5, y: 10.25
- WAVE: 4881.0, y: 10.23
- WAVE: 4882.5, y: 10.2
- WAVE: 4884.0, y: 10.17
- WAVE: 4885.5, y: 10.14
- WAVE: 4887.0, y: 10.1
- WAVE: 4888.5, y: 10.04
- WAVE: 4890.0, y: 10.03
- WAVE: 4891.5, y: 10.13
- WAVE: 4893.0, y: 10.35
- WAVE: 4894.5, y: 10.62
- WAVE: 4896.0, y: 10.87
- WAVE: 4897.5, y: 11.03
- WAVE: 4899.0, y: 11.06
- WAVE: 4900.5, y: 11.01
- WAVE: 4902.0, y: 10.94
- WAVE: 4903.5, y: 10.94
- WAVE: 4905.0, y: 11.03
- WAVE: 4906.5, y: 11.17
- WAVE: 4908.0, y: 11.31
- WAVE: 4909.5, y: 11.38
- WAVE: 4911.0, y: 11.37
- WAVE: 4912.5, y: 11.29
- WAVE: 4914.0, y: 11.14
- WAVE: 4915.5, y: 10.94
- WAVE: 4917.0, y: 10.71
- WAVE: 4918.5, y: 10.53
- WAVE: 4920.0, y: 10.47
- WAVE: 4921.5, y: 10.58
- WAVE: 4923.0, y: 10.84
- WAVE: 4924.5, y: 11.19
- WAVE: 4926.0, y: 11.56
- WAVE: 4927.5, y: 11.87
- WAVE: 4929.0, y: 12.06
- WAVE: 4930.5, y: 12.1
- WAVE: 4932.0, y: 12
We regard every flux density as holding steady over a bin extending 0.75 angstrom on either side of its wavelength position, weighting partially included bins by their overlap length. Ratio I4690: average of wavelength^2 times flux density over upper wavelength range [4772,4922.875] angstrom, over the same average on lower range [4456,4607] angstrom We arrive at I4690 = 1.27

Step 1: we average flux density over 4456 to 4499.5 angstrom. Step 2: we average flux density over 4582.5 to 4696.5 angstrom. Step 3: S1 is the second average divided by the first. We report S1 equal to 1.3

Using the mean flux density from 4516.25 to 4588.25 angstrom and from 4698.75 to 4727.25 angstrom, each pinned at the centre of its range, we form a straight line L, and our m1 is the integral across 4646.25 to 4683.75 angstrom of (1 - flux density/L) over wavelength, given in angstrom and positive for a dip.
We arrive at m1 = -0.8 angstrom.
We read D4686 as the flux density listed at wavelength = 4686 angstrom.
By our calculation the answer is 9.997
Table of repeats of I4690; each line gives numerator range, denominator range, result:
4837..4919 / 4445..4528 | 1.53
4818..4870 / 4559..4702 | 1.03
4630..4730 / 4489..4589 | 1.24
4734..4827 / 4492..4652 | 1.07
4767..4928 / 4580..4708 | 1.03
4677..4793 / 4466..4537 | 1.31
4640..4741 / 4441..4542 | 1.44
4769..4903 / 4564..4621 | 1.04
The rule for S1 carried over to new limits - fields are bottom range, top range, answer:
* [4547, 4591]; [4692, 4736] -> 1.08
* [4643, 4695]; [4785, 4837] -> 0.91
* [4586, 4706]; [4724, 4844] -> 0.91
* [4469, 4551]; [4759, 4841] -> 1.09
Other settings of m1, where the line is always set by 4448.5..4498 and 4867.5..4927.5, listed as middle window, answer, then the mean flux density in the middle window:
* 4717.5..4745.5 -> -2.7 angstrom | 10.3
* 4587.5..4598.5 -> -2.0 angstrom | 9.97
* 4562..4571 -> -2.5 angstrom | 10.5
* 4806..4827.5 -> 0.9 angstrom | 9.61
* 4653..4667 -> -3.0 angstrom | 10.8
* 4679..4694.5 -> -1.9 angstrom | 10.2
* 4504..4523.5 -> -2.4 angstrom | 8.85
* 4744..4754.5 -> -1.2 angstrom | 10.6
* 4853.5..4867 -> 0.3 angstrom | 10.1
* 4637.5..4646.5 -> -1.5 angstrom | 10.3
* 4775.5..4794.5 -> 2.9 angstrom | 8.29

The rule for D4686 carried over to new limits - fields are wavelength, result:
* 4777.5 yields 7.968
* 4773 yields 8.247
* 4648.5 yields 9.986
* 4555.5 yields 8.961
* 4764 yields 8.691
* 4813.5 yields 9.87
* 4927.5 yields 11.87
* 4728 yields 10.48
